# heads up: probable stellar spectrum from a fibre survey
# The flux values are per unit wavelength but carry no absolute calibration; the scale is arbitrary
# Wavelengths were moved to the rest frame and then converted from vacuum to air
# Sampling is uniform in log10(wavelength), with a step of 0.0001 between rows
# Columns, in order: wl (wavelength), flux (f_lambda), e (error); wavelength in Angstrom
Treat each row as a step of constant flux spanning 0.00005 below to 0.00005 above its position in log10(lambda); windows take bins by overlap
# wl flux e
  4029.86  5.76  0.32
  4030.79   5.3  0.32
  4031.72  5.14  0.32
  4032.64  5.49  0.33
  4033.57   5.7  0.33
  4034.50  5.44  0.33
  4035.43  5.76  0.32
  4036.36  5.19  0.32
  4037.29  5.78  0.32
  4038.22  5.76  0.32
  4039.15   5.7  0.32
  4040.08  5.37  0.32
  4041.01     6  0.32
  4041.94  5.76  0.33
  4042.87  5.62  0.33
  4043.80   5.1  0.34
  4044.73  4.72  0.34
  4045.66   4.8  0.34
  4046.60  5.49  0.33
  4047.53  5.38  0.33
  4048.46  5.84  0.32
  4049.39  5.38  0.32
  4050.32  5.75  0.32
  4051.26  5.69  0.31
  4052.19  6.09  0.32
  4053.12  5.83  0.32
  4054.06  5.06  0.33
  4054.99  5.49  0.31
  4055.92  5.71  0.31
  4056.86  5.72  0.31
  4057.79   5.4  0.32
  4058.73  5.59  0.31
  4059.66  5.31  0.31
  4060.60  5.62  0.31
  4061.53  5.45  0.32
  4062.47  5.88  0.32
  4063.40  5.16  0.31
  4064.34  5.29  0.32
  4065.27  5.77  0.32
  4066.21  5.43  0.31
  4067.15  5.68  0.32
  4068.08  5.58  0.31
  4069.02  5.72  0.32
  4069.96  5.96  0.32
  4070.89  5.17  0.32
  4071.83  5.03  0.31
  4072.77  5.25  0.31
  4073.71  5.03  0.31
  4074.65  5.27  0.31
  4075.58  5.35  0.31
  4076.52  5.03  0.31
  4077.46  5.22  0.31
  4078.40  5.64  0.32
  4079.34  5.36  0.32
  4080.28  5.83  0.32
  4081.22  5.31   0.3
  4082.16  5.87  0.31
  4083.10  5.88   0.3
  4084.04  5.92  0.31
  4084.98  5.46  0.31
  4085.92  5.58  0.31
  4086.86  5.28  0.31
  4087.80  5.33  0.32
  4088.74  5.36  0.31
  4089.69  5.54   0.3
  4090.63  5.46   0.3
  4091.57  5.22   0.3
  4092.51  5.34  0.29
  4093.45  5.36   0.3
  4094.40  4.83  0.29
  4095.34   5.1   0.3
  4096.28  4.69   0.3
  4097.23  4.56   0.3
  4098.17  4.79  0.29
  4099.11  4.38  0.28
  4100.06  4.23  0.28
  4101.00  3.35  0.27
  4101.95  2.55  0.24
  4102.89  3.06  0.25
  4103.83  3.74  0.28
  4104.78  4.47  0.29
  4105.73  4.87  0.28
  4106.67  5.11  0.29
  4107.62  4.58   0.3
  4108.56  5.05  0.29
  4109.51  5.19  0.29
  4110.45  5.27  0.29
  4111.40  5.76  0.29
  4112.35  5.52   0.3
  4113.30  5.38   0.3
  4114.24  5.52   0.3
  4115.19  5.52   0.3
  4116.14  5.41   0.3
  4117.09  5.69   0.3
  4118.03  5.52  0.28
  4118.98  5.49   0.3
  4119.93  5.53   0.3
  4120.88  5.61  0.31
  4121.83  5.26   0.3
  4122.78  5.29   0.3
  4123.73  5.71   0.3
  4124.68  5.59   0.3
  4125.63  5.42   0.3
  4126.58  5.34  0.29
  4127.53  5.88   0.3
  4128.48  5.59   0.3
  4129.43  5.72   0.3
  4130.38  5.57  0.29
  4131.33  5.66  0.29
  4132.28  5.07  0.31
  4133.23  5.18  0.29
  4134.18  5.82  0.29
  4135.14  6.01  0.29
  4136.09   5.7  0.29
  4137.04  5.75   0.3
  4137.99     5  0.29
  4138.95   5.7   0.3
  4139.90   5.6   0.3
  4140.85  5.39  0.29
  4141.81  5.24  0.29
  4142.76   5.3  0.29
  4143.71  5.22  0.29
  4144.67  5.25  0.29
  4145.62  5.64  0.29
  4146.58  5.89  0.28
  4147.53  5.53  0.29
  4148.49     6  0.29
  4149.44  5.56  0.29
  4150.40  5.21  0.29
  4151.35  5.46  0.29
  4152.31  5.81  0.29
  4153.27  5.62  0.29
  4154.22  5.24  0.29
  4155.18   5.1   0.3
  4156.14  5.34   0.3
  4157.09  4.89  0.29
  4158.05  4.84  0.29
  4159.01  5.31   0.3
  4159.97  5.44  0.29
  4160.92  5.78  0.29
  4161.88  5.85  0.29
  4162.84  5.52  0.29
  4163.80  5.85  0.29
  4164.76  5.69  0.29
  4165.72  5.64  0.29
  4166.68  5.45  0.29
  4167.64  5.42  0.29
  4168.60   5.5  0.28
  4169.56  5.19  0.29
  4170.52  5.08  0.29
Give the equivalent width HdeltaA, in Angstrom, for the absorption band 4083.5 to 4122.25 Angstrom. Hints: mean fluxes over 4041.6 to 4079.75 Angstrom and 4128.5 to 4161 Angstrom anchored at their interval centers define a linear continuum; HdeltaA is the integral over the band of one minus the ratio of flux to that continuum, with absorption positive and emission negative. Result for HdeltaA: 3.10 Angstrom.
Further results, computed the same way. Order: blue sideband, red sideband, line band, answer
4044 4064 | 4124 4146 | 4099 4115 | 2.6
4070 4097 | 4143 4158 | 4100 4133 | 1.7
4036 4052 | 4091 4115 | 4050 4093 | -3.0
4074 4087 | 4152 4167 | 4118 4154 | -0.4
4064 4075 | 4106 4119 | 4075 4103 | 1.8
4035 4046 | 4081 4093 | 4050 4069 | -0.3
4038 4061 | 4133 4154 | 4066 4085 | 0.2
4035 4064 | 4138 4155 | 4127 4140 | -0.2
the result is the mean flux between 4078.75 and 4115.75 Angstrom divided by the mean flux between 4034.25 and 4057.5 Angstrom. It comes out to 0.91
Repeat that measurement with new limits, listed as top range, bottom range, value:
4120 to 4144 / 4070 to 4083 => 1.03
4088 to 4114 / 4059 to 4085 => 0.87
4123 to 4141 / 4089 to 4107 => 1.22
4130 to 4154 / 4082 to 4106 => 1.14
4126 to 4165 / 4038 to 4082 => 1.00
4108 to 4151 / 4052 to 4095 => 1.01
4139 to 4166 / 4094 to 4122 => 1.13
